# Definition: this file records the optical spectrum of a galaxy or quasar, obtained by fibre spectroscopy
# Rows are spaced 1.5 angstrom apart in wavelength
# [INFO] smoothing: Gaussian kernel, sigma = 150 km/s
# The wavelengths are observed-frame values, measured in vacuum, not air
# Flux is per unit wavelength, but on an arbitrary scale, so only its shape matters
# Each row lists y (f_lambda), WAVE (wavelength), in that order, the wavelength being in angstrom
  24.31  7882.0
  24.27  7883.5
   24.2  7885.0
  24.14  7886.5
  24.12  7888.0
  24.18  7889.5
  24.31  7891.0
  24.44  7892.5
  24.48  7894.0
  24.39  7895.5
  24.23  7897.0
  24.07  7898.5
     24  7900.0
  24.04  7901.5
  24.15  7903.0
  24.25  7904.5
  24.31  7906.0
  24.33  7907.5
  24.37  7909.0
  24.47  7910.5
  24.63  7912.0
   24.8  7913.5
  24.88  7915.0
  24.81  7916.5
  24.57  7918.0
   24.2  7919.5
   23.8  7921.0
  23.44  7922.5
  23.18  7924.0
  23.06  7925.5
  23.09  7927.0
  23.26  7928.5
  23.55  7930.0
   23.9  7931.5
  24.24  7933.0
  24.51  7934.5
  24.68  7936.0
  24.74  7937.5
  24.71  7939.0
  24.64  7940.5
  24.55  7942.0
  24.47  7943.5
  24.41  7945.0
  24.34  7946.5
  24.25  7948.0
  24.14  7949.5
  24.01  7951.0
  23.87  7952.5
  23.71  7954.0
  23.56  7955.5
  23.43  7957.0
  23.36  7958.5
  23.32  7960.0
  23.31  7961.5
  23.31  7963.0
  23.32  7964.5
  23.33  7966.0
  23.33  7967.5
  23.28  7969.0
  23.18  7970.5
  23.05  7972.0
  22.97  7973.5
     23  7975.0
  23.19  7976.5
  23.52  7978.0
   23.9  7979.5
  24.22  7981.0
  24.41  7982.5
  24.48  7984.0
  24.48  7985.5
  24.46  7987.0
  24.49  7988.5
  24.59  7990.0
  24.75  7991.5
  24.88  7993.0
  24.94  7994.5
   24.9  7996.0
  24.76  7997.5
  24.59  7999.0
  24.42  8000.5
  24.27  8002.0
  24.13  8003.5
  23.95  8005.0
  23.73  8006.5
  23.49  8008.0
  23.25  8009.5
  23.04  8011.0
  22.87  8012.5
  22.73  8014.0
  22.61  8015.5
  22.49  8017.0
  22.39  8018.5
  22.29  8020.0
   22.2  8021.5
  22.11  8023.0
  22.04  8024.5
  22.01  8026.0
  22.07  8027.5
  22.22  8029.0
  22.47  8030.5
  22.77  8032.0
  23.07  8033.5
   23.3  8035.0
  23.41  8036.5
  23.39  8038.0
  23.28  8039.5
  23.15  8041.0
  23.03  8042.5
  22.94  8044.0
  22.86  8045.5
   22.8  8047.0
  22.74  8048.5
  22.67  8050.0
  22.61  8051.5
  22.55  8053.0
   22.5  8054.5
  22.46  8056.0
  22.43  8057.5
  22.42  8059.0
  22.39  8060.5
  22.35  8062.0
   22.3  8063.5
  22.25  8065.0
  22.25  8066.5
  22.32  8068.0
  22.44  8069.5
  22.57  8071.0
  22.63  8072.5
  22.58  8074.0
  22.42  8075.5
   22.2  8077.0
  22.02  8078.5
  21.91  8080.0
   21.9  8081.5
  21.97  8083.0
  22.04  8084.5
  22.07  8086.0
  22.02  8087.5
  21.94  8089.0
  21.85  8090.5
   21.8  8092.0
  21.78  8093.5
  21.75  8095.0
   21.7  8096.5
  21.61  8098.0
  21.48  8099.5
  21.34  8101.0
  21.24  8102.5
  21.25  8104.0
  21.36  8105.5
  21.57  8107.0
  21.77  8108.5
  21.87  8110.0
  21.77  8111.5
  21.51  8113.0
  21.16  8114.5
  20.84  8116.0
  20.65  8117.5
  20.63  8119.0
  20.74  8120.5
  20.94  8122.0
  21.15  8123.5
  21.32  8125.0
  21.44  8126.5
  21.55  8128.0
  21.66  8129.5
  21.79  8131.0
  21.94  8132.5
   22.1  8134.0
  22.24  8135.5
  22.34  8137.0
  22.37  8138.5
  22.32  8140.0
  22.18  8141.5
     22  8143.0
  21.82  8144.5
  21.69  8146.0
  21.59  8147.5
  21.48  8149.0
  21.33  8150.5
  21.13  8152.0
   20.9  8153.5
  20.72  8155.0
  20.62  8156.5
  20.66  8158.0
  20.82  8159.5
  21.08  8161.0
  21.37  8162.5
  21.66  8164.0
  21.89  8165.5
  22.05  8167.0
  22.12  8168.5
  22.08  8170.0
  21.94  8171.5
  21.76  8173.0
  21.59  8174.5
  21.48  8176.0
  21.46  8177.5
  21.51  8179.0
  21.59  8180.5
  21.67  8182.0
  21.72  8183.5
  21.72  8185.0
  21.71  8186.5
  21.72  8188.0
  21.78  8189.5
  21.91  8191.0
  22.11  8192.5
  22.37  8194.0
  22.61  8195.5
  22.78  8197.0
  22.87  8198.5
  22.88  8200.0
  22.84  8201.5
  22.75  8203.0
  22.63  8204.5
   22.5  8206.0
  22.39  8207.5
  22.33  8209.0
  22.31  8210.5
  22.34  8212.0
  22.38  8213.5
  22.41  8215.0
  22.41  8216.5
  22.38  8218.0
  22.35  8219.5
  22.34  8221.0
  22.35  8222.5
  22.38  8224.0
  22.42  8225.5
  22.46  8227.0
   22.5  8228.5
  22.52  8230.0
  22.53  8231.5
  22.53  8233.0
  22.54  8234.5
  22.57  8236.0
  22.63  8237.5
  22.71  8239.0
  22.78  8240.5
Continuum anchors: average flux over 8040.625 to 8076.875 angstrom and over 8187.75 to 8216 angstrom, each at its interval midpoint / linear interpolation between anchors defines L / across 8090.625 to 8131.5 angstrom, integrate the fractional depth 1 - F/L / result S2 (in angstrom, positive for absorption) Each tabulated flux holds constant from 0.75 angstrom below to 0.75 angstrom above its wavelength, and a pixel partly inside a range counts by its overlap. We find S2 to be 2.0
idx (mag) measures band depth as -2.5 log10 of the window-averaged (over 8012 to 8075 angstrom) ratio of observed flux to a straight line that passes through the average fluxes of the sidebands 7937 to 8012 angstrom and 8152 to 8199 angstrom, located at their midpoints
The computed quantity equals 0.028 mag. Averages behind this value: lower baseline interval 24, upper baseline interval 21.7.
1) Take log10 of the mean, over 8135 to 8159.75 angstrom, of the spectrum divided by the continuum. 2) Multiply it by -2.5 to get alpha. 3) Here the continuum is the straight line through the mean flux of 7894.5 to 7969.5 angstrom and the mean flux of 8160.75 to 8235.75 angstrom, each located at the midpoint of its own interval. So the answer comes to 0.048 mag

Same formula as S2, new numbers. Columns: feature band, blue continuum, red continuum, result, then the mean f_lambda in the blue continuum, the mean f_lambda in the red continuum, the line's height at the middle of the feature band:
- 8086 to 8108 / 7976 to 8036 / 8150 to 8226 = 1.1 angstrom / 23.5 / 21.9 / 22.7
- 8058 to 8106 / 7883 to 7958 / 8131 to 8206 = 1.4 angstrom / 24.2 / 21.8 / 22.6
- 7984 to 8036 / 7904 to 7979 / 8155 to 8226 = -0.2 angstrom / 23.9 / 22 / 23.4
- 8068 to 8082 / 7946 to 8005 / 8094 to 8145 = 0.0 angstrom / 23.9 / 21.6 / 22.3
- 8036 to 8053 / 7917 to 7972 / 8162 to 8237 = 0.2 angstrom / 23.8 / 22.2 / 23.2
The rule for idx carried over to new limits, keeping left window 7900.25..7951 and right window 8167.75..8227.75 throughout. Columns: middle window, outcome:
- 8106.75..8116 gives 0.06 mag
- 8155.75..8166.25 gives 0.06 mag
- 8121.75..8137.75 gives 0.05 mag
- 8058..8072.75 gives 0.04 mag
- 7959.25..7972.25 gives 0.03 mag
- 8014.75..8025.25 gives 0.06 mag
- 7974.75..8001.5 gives -0.03 mag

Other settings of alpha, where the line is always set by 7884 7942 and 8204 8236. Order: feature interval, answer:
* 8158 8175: 0.05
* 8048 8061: 0.04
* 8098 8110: 0.08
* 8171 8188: 0.05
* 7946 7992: 0.01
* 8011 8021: 0.05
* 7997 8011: -0.01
